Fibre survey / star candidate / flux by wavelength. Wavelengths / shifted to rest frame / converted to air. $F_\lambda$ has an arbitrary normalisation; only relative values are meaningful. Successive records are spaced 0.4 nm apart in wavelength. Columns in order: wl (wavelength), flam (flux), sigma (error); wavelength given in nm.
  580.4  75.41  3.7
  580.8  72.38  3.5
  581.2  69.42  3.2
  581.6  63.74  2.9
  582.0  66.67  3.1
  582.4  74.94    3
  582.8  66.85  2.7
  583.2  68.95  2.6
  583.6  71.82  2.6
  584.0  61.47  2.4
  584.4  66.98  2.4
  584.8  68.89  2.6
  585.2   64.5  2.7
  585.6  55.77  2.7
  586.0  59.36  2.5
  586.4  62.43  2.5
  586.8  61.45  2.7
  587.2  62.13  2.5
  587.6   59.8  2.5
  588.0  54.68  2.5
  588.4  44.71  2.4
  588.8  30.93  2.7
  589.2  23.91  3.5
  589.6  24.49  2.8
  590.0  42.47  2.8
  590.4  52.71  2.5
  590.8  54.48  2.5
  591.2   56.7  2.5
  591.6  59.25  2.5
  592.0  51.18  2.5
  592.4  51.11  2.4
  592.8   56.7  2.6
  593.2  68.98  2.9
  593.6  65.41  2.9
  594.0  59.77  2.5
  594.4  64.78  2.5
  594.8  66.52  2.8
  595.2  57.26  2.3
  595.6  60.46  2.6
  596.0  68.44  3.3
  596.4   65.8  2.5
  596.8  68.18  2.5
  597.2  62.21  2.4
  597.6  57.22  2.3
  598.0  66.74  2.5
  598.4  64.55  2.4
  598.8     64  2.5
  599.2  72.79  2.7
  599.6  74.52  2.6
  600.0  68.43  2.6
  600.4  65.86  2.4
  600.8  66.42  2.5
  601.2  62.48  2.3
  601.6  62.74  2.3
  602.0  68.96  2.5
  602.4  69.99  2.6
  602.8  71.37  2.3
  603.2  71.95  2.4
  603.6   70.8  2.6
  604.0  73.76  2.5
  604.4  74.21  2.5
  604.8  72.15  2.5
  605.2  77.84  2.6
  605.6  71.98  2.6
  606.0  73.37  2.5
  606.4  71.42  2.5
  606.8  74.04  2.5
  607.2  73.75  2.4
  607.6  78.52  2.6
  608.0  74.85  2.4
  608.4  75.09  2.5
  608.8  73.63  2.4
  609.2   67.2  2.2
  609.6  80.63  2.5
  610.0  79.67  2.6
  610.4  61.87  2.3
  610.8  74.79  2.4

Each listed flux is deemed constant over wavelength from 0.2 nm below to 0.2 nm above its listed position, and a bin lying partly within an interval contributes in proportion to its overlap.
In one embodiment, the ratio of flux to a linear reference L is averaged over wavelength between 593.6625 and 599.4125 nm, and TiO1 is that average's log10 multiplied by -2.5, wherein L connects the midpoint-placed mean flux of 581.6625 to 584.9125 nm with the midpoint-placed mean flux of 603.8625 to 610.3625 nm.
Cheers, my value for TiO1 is 0.12 mag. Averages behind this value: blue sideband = 68.1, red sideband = 74.2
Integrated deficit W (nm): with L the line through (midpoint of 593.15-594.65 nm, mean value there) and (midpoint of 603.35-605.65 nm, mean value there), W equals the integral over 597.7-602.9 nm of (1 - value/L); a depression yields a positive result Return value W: 0.19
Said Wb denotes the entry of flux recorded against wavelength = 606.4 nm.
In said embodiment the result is 71.42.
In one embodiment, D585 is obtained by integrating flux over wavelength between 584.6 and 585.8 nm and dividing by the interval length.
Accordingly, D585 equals 63.1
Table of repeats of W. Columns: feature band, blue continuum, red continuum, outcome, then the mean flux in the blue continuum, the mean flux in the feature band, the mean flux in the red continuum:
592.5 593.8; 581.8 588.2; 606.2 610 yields 0.10 nm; 64.2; 62.7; 74.6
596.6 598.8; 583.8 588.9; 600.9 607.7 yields 0.10 nm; 58.5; 63.8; 71.5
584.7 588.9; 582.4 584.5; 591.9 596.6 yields 0.57 nm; 68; 57.1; 61.6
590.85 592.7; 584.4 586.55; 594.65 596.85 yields 0.26 nm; 62.6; 54.7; 64.1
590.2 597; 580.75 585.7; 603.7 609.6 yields 0.94 nm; 67.2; 60.5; 73.9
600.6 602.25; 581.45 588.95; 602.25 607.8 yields 0.14 nm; 61.6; 65.3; 73.3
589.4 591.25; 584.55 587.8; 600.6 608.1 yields 0.54 nm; 61.9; 45.3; 71.6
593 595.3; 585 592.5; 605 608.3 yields -0.23 nm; 51.2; 64.1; 74.5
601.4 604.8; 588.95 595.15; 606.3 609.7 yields -0.14 nm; 53.1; 70.6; 74.2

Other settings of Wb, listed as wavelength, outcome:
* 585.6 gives 55.77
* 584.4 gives 66.98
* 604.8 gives 72.15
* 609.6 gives 80.63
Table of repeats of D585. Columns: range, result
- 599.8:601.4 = 65.8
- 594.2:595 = 65.6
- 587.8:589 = 43.4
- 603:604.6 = 72.7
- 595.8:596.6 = 67.1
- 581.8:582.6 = 70.8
